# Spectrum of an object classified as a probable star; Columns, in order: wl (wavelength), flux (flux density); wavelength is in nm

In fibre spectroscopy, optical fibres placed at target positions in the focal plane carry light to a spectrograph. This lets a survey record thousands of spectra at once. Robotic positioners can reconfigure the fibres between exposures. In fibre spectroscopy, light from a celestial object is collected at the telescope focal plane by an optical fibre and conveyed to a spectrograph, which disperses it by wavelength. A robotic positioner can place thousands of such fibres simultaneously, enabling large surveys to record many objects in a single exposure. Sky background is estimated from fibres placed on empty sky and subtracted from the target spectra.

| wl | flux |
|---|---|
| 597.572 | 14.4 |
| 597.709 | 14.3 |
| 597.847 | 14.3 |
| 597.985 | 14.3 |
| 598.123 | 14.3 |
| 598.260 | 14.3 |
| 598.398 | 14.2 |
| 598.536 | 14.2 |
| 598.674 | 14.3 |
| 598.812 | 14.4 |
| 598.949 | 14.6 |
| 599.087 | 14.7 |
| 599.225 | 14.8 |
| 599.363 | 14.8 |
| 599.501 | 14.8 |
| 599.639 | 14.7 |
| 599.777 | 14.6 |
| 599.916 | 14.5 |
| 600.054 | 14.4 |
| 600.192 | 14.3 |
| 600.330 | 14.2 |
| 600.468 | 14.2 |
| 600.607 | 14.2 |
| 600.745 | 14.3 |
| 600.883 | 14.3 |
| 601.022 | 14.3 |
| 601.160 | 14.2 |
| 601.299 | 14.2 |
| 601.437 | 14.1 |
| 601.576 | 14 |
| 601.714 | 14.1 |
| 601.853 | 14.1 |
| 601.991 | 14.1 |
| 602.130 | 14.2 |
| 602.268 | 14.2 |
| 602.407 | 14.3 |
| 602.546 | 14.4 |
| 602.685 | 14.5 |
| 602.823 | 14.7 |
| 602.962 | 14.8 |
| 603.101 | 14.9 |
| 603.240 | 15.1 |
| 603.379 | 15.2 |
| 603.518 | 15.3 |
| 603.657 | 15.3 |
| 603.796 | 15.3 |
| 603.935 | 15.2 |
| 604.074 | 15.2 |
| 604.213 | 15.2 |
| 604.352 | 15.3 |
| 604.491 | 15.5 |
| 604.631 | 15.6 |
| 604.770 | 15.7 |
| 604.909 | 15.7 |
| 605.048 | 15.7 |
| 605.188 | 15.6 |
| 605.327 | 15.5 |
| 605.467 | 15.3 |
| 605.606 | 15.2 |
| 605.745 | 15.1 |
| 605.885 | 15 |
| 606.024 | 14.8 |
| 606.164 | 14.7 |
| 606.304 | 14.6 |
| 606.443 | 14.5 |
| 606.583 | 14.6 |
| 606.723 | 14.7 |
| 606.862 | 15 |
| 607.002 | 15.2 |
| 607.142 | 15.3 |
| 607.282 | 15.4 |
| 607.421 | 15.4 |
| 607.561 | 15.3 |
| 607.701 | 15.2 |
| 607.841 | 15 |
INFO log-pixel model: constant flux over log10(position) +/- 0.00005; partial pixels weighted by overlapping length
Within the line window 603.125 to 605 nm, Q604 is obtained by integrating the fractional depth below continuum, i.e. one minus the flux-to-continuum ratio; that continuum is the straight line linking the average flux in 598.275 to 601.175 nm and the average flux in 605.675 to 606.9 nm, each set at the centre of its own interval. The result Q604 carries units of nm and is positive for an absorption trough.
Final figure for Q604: -0.088 nm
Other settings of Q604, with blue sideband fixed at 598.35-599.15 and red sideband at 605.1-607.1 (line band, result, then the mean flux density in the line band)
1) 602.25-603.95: -0.01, 14.9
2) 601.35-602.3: 0.04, 14.1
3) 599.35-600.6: 0.00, 14.5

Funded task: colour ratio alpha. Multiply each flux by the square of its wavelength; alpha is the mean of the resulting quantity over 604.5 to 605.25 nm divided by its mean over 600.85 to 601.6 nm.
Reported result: 1.1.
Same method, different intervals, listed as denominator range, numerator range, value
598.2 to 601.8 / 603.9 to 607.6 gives 1.08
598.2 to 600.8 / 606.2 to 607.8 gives 1.07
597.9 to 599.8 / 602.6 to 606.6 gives 1.06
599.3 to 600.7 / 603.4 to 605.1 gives 1.08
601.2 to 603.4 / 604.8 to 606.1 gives 1.08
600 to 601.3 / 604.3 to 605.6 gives 1.10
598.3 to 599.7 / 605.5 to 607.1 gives 1.05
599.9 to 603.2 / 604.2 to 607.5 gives 1.08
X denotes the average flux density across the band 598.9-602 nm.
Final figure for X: 14.4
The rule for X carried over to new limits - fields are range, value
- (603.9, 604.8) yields 15.4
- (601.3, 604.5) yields 14.7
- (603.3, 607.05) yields 15.2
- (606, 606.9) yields 14.7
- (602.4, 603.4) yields 14.7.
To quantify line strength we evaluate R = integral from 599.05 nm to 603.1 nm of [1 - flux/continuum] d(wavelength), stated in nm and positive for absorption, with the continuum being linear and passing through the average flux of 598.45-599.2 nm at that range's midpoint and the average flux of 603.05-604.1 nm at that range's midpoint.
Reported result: 0.11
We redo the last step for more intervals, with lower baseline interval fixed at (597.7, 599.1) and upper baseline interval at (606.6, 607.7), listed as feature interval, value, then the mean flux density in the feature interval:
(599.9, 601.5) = 0.03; 14.3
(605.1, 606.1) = -0.01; 15.2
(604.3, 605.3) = -0.04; 15.6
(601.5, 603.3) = 0.04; 14.4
